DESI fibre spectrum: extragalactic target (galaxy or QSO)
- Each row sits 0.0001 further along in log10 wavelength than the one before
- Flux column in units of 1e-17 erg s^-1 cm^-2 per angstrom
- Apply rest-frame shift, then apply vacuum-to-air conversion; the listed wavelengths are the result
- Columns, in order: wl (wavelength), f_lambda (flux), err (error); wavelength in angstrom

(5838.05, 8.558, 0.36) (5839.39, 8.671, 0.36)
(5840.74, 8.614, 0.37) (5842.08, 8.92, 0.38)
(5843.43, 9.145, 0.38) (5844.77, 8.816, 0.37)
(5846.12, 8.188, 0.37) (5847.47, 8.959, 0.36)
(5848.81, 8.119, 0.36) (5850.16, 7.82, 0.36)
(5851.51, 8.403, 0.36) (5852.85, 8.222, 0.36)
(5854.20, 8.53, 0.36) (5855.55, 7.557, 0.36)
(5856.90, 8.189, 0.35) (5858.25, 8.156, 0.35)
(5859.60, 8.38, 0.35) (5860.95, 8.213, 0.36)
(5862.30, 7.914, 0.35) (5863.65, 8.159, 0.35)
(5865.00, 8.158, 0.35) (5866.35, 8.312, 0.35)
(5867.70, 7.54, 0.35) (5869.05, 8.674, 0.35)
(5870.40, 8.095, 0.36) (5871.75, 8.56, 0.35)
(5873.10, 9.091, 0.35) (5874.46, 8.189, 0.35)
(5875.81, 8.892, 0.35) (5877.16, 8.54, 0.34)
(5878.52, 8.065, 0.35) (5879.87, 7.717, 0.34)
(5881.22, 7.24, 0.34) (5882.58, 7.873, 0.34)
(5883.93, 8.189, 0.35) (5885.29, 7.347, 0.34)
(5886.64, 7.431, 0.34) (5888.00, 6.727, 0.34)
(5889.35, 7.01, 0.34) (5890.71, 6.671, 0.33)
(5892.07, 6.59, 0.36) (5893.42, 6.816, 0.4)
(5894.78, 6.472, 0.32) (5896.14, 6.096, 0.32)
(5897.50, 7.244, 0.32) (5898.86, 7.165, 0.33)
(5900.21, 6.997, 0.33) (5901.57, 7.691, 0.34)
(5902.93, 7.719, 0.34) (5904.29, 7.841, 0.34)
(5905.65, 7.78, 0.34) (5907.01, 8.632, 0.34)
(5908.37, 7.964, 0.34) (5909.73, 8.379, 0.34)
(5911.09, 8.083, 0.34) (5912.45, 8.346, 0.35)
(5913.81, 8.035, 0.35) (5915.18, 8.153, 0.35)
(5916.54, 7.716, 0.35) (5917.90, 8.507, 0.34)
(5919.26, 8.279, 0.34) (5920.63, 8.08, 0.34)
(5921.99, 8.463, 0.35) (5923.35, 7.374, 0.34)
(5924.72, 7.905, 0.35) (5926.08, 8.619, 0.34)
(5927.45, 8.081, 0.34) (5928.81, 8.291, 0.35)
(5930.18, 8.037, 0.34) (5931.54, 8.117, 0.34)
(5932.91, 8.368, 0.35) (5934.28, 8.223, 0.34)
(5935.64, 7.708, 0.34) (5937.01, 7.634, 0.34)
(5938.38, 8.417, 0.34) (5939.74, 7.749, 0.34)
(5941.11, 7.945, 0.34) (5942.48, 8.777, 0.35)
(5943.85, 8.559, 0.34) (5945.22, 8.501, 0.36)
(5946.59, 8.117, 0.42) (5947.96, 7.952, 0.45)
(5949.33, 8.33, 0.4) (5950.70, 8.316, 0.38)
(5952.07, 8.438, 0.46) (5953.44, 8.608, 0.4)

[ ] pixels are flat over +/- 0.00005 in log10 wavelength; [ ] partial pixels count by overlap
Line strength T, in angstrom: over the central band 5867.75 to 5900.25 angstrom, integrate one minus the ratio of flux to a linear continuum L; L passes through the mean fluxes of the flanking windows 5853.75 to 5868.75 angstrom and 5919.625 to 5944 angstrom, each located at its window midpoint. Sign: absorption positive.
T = 2.1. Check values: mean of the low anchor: 8.11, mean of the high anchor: 8.12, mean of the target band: 7.58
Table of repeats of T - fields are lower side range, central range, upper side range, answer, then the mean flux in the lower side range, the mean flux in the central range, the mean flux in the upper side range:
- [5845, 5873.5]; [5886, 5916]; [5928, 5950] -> 2.8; 8.25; 7.45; 8.17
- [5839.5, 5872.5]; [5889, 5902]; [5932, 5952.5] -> 2.2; 8.33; 6.85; 8.2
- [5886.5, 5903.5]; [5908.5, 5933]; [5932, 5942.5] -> -1.7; 6.95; 8.15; 8.06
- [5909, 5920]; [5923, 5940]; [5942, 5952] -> 0.4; 8.18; 8.06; 8.36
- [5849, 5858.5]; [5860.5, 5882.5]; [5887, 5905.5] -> -1.5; 8.12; 8.2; 7.03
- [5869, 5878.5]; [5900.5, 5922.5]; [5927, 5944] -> 0.5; 8.53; 8.08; 8.13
